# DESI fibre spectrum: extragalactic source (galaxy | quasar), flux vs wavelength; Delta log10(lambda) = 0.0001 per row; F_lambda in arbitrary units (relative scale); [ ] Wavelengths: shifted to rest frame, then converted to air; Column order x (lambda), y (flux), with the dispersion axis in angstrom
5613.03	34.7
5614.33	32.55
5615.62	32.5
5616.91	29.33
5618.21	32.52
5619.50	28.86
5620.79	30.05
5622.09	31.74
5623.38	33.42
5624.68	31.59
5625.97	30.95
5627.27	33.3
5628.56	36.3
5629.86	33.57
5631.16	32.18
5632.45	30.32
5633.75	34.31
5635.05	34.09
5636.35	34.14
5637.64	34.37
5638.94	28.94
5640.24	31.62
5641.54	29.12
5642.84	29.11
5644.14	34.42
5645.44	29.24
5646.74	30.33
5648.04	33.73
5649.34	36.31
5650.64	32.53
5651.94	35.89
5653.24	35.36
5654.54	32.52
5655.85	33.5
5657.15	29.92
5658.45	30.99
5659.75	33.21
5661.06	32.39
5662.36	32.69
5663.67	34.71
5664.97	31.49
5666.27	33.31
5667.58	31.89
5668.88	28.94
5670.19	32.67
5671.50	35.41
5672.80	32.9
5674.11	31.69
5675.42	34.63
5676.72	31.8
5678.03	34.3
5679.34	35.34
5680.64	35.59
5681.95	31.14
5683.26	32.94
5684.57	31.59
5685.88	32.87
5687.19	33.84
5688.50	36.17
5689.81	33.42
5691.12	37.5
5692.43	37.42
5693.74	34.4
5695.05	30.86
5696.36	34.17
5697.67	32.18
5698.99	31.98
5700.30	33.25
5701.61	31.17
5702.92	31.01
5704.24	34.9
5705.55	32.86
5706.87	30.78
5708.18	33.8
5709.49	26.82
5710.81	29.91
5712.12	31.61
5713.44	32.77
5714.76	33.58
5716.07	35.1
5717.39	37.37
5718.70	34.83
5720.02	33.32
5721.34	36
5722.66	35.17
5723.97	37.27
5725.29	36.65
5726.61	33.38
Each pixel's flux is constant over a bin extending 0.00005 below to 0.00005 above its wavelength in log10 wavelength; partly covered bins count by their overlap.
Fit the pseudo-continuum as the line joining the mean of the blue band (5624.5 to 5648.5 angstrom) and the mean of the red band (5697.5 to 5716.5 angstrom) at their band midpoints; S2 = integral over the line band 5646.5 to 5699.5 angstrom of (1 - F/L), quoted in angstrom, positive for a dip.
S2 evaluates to -1.9 angstrom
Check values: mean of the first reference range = 32.2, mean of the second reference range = 32.1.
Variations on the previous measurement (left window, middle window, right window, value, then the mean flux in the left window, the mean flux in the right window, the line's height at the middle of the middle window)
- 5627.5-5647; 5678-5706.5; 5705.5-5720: -0.9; 32.2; 32.7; 32.6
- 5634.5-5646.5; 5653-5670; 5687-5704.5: 0.0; 31.6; 33.7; 32.4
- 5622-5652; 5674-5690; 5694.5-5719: -0.5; 32.5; 32.6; 32.5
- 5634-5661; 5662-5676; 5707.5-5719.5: -0.1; 32.5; 32.9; 32.6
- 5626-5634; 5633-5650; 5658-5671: 0.3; 33.1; 32.3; 32.8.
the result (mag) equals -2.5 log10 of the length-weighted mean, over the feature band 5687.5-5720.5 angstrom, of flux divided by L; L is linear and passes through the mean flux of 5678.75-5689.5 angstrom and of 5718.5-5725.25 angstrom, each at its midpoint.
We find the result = 0.04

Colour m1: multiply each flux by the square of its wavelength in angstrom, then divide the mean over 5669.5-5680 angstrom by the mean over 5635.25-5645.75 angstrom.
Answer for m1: 1.08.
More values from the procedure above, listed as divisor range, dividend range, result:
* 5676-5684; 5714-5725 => 1.07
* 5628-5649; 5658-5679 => 1.03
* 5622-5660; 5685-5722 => 1.05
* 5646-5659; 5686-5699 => 1.05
